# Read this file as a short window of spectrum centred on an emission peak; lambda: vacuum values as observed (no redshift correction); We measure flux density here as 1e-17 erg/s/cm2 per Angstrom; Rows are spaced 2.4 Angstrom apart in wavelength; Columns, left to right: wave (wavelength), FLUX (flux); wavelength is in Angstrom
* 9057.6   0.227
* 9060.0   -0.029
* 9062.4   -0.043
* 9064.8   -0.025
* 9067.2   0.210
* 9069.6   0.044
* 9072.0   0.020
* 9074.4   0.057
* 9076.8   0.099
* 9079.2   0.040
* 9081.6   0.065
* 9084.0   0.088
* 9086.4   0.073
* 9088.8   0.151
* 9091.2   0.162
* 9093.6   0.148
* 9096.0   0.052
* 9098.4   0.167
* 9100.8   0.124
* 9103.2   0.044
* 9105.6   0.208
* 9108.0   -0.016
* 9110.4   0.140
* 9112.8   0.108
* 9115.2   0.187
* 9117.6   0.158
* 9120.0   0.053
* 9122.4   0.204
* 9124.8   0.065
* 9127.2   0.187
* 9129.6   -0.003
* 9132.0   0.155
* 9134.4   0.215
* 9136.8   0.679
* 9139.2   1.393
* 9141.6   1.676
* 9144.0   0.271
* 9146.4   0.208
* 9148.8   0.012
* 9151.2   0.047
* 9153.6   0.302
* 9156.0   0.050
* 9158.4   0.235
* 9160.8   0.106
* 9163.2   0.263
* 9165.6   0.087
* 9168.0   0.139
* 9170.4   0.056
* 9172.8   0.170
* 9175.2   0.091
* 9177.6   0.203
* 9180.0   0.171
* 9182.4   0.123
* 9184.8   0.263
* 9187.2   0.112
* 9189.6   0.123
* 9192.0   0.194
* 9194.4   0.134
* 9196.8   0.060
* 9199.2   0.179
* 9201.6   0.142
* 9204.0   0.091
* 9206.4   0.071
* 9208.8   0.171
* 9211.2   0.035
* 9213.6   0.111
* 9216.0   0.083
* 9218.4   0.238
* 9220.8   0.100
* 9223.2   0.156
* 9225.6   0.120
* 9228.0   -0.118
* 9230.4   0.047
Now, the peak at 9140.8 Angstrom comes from [O III] 5007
